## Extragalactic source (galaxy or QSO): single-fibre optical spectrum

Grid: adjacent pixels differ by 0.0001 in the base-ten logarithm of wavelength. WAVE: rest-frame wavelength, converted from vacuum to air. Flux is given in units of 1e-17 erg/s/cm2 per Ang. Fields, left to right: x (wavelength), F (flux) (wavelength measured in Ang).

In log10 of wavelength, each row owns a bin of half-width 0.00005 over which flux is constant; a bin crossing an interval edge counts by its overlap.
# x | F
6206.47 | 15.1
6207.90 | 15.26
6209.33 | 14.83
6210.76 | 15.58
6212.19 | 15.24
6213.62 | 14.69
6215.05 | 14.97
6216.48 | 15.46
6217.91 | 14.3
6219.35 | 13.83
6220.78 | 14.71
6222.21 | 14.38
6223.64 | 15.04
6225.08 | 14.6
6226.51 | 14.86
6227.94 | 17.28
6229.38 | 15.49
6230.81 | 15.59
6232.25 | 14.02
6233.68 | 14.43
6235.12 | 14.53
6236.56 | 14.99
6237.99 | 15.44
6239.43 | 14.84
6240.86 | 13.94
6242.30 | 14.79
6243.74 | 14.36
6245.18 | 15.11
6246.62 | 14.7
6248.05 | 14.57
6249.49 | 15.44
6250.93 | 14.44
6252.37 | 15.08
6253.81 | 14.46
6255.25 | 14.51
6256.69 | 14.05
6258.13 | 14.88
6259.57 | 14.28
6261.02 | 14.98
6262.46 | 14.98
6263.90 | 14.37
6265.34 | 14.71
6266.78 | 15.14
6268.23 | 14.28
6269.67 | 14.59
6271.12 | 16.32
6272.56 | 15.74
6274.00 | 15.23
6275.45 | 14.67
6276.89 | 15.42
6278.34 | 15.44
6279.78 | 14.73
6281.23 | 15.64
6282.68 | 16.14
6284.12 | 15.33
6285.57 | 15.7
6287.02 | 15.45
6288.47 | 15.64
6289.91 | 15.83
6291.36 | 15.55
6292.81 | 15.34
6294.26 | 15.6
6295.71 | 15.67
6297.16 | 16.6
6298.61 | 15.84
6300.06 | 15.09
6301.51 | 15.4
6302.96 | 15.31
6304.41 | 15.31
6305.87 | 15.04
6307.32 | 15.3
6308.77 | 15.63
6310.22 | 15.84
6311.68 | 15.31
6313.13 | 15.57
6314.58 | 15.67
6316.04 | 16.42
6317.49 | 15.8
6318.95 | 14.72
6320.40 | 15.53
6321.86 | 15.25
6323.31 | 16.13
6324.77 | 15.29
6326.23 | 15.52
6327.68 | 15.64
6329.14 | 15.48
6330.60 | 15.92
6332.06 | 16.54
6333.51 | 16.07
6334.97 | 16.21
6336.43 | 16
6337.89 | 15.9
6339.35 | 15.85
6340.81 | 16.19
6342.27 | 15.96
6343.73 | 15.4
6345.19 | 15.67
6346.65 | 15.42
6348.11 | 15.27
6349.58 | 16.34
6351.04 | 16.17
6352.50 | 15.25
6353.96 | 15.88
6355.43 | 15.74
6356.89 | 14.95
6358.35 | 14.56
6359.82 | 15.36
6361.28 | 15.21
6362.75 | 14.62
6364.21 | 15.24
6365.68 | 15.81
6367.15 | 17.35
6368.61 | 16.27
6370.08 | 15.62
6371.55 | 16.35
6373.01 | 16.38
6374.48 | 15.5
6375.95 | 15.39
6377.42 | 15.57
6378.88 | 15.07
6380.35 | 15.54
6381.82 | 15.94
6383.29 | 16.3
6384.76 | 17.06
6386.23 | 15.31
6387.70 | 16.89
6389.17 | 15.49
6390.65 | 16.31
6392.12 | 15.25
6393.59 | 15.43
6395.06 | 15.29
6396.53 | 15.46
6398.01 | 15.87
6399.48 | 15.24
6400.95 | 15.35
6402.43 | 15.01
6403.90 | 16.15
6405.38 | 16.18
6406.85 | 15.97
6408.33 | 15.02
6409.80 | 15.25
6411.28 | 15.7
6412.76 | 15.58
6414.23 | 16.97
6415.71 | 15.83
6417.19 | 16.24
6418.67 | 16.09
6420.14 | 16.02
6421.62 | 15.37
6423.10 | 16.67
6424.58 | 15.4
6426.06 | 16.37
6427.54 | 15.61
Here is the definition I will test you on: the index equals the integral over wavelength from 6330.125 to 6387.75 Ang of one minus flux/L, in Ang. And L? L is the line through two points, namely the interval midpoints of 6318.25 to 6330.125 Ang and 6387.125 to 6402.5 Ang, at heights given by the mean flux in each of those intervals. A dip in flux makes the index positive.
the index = -1.0 Ang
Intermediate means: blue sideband 15.5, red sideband 15.6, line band 15.8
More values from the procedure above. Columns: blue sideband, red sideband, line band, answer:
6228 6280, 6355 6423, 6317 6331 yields -0.2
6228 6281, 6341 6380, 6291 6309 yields -0.4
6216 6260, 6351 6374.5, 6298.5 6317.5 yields -0.3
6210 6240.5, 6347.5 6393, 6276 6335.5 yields -0.8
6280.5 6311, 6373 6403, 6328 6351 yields -0.4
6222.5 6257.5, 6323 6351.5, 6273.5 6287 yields -0.1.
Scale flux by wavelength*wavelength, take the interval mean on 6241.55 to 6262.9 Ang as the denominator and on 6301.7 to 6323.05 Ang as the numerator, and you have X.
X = 1.07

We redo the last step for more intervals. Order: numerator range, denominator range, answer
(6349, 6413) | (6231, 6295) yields 1.09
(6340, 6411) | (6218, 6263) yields 1.11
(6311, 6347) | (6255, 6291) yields 1.06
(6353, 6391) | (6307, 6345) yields 1.02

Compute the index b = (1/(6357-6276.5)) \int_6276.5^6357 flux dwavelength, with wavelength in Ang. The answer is 15.6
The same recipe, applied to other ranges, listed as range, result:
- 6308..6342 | 15.8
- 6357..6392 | 15.8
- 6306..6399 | 15.7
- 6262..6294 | 15.3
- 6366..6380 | 15.9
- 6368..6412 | 15.7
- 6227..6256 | 14.9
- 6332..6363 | 15.7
